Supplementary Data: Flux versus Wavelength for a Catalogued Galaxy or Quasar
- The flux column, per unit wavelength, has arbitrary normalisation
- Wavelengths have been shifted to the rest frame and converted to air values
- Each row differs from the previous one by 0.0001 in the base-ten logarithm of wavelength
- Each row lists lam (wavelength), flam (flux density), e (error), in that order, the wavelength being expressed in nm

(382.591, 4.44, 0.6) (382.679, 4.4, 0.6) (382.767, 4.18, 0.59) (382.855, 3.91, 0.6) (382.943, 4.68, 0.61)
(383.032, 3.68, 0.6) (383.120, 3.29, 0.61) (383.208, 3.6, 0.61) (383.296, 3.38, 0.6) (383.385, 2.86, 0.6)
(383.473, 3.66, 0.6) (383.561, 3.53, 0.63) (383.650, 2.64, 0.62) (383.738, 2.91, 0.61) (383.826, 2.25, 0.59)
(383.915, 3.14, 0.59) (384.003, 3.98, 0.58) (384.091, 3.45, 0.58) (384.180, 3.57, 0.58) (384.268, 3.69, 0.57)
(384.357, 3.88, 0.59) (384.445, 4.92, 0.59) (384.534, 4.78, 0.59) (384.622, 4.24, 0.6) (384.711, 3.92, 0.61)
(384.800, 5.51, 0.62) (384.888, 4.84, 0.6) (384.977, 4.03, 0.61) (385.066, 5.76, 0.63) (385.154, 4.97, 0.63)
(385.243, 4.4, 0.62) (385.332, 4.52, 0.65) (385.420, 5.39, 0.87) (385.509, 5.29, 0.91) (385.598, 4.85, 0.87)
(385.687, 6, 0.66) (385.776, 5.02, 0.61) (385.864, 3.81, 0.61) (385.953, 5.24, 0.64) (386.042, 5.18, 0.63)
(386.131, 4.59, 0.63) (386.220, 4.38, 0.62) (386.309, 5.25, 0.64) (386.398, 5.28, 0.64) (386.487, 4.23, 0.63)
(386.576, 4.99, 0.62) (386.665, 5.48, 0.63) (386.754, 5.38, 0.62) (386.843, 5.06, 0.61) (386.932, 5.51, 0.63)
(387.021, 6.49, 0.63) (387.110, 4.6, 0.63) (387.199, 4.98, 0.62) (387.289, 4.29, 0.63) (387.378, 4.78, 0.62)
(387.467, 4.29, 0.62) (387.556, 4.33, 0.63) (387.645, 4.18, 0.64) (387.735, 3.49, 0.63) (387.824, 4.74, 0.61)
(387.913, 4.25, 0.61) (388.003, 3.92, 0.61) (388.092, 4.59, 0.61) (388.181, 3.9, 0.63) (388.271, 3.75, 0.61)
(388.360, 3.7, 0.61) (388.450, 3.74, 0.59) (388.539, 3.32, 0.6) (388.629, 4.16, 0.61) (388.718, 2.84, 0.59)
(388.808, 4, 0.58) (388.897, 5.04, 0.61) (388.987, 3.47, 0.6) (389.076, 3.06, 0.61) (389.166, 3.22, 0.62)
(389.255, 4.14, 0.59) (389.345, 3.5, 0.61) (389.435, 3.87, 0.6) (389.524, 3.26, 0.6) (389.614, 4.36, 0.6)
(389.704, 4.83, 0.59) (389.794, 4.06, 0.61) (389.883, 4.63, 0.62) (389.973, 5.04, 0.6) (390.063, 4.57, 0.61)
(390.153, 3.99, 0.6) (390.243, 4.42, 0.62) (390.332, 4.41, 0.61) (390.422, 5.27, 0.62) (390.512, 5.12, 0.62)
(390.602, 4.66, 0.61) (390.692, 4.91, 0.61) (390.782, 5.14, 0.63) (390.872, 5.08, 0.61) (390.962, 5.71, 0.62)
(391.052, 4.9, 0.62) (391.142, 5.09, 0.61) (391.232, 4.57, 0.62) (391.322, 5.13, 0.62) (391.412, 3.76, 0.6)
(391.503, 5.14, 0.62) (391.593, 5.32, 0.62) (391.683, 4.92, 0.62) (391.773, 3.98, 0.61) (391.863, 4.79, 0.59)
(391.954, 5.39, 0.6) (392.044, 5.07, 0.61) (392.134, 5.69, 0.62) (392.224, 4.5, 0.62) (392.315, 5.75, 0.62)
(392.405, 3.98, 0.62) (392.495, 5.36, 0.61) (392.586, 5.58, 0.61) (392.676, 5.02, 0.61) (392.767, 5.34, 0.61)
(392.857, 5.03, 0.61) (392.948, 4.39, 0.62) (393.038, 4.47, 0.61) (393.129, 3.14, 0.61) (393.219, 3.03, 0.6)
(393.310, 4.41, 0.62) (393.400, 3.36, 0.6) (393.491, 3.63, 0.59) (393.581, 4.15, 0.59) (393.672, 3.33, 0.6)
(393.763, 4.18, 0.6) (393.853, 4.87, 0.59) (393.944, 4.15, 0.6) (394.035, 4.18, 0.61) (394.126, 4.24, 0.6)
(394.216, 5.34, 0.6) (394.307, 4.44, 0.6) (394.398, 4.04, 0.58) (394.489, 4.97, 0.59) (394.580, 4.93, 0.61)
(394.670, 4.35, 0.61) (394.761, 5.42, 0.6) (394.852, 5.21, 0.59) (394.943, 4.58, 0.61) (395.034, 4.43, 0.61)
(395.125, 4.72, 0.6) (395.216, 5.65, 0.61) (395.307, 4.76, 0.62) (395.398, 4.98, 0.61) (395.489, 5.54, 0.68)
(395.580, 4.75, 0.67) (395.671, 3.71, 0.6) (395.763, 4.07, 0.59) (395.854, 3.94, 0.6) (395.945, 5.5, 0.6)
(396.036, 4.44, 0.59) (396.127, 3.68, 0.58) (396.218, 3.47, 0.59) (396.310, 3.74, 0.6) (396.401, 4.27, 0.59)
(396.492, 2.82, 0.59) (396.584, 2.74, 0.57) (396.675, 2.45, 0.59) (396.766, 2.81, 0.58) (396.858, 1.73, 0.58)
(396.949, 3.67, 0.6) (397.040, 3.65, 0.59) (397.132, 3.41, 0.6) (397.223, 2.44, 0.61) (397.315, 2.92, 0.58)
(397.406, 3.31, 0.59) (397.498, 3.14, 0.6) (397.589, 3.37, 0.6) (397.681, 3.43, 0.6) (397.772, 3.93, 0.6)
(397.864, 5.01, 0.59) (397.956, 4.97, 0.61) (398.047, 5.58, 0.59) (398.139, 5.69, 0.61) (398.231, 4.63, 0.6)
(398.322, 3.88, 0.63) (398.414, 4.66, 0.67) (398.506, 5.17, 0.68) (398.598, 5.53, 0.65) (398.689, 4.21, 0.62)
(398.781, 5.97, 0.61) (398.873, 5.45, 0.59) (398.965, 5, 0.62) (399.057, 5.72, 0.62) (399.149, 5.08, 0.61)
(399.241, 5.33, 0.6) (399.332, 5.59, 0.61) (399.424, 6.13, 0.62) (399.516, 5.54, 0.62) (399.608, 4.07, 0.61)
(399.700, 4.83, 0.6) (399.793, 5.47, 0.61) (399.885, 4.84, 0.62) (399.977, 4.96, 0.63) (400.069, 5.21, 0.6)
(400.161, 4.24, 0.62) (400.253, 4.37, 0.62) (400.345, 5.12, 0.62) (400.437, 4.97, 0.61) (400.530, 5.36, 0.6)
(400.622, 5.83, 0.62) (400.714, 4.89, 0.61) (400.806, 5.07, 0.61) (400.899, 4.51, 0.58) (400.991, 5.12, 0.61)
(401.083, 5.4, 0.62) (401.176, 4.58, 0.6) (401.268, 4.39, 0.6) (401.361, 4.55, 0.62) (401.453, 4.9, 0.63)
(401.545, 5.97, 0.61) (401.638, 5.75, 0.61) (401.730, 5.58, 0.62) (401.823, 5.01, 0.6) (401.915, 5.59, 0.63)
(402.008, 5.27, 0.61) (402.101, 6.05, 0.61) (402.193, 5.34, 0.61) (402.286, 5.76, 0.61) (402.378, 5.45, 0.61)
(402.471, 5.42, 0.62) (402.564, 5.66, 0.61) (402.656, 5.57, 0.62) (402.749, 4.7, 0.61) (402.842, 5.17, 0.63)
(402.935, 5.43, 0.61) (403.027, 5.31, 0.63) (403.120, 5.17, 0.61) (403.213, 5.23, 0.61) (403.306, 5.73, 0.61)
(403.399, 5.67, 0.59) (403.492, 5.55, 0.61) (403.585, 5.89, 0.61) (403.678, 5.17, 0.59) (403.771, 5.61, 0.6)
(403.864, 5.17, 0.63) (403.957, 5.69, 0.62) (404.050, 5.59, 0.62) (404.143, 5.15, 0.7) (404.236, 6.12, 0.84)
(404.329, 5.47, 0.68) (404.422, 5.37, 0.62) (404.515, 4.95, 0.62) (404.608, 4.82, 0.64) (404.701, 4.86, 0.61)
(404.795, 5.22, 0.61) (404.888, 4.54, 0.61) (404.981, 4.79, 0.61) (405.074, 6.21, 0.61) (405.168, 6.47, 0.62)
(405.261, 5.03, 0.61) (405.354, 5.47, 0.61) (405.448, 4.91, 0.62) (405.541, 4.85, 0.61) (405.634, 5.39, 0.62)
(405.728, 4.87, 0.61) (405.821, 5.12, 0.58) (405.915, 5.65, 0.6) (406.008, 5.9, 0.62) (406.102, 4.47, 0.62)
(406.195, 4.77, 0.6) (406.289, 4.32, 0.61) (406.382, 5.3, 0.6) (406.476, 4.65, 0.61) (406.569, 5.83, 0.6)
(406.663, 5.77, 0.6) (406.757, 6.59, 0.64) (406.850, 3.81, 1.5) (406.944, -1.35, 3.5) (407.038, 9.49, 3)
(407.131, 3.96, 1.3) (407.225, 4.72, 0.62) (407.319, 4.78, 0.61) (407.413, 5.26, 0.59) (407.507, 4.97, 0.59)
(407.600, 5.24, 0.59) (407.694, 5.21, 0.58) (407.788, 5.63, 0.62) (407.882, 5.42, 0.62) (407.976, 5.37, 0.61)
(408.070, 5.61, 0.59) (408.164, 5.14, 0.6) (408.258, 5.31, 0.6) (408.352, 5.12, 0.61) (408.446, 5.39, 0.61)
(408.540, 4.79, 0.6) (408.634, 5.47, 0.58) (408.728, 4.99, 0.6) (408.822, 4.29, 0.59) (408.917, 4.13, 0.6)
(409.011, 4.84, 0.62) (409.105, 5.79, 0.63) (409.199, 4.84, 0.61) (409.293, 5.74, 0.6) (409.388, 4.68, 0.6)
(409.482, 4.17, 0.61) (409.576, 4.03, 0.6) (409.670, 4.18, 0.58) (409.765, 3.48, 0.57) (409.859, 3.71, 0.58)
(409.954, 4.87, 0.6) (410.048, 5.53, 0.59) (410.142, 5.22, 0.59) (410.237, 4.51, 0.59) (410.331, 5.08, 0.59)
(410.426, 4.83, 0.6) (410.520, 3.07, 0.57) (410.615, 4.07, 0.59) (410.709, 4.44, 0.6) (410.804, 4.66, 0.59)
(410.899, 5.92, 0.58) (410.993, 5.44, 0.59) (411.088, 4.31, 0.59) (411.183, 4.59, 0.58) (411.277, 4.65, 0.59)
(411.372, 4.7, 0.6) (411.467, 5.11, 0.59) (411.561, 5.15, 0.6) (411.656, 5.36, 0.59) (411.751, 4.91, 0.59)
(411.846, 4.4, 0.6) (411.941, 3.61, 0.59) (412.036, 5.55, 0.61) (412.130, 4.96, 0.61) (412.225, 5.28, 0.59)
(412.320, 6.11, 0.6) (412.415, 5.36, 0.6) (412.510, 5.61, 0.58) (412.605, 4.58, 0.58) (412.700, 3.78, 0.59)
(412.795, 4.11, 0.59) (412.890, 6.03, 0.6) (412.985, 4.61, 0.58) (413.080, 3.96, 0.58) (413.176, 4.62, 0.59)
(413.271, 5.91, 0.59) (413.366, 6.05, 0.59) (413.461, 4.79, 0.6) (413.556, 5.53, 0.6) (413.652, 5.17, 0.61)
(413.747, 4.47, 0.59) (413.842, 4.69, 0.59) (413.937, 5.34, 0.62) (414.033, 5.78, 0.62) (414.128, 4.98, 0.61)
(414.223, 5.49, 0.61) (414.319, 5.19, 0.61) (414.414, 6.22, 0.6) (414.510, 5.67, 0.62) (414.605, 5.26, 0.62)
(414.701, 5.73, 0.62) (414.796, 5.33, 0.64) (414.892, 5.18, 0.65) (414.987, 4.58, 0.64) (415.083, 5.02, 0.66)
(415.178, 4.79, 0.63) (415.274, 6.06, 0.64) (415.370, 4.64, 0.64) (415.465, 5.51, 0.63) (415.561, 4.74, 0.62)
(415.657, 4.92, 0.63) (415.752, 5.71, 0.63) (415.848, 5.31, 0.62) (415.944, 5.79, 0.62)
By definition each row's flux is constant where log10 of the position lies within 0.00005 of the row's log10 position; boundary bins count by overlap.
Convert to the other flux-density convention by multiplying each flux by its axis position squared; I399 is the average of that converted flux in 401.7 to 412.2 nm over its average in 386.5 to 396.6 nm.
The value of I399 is 1.22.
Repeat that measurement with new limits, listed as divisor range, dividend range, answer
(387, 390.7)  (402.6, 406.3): 1.36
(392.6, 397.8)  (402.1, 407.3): 1.35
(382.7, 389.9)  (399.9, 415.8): 1.33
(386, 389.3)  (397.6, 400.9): 1.21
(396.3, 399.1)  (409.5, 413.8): 1.27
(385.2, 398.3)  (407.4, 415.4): 1.25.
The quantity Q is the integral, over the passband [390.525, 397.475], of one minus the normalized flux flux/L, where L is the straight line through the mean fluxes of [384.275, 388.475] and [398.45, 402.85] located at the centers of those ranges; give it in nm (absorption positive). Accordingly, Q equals 0.82 nm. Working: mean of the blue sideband 4.69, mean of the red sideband 5.2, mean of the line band 4.37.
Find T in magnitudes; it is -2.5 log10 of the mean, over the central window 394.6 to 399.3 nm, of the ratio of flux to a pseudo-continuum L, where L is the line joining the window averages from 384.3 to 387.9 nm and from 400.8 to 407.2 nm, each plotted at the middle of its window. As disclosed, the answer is 0.18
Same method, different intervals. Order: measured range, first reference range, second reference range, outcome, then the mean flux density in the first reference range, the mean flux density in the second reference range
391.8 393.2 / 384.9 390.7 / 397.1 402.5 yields -0.04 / 4.5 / 4.9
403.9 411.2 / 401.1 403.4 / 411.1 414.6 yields 0.04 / 5.32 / 5.06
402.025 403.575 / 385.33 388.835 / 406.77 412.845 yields -0.15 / 4.6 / 4.82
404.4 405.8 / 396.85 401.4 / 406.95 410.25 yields -0.07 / 4.66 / 4.95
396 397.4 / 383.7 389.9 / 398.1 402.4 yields 0.47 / 4.36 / 5.15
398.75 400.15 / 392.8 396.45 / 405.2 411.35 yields -0.15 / 4.39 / 4.9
